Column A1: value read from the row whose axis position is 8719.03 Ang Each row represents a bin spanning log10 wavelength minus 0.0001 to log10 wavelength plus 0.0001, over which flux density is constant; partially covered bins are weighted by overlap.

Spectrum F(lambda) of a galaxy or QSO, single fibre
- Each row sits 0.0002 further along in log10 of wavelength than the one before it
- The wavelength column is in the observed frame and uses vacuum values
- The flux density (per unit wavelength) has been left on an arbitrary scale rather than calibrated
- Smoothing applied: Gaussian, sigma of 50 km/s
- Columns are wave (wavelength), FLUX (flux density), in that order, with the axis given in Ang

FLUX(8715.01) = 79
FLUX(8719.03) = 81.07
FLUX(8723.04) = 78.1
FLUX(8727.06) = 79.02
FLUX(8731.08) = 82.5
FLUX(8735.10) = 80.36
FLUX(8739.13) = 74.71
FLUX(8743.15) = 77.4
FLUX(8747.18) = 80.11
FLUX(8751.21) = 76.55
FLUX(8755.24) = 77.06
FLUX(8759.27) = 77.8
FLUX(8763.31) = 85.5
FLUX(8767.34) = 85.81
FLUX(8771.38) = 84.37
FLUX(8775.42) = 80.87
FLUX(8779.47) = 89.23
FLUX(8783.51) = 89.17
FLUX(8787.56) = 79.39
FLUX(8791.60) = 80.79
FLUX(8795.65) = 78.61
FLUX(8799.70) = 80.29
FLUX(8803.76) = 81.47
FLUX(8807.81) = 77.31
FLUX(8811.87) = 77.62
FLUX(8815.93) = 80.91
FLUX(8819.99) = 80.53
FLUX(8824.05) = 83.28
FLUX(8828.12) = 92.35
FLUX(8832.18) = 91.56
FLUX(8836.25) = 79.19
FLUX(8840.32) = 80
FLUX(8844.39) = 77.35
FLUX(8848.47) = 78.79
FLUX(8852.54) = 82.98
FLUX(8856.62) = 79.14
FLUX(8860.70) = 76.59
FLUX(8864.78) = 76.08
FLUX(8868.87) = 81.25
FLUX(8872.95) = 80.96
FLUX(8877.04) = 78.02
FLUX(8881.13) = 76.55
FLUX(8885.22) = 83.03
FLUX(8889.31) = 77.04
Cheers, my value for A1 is 81.07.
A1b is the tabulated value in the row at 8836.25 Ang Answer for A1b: 79.19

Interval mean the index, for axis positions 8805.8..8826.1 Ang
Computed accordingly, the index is 79.9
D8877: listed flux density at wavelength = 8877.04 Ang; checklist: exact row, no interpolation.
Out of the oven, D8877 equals 78.02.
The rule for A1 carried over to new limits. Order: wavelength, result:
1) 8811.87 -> 77.62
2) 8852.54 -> 82.98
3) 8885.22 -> 83.03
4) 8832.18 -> 91.56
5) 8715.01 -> 79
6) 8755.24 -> 77.06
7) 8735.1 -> 80.36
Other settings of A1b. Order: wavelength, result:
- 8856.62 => 79.14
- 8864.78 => 76.08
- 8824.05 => 83.28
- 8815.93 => 80.91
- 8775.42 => 80.87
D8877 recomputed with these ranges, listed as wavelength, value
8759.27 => 77.8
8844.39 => 77.35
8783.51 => 89.17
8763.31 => 85.5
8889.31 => 77.04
